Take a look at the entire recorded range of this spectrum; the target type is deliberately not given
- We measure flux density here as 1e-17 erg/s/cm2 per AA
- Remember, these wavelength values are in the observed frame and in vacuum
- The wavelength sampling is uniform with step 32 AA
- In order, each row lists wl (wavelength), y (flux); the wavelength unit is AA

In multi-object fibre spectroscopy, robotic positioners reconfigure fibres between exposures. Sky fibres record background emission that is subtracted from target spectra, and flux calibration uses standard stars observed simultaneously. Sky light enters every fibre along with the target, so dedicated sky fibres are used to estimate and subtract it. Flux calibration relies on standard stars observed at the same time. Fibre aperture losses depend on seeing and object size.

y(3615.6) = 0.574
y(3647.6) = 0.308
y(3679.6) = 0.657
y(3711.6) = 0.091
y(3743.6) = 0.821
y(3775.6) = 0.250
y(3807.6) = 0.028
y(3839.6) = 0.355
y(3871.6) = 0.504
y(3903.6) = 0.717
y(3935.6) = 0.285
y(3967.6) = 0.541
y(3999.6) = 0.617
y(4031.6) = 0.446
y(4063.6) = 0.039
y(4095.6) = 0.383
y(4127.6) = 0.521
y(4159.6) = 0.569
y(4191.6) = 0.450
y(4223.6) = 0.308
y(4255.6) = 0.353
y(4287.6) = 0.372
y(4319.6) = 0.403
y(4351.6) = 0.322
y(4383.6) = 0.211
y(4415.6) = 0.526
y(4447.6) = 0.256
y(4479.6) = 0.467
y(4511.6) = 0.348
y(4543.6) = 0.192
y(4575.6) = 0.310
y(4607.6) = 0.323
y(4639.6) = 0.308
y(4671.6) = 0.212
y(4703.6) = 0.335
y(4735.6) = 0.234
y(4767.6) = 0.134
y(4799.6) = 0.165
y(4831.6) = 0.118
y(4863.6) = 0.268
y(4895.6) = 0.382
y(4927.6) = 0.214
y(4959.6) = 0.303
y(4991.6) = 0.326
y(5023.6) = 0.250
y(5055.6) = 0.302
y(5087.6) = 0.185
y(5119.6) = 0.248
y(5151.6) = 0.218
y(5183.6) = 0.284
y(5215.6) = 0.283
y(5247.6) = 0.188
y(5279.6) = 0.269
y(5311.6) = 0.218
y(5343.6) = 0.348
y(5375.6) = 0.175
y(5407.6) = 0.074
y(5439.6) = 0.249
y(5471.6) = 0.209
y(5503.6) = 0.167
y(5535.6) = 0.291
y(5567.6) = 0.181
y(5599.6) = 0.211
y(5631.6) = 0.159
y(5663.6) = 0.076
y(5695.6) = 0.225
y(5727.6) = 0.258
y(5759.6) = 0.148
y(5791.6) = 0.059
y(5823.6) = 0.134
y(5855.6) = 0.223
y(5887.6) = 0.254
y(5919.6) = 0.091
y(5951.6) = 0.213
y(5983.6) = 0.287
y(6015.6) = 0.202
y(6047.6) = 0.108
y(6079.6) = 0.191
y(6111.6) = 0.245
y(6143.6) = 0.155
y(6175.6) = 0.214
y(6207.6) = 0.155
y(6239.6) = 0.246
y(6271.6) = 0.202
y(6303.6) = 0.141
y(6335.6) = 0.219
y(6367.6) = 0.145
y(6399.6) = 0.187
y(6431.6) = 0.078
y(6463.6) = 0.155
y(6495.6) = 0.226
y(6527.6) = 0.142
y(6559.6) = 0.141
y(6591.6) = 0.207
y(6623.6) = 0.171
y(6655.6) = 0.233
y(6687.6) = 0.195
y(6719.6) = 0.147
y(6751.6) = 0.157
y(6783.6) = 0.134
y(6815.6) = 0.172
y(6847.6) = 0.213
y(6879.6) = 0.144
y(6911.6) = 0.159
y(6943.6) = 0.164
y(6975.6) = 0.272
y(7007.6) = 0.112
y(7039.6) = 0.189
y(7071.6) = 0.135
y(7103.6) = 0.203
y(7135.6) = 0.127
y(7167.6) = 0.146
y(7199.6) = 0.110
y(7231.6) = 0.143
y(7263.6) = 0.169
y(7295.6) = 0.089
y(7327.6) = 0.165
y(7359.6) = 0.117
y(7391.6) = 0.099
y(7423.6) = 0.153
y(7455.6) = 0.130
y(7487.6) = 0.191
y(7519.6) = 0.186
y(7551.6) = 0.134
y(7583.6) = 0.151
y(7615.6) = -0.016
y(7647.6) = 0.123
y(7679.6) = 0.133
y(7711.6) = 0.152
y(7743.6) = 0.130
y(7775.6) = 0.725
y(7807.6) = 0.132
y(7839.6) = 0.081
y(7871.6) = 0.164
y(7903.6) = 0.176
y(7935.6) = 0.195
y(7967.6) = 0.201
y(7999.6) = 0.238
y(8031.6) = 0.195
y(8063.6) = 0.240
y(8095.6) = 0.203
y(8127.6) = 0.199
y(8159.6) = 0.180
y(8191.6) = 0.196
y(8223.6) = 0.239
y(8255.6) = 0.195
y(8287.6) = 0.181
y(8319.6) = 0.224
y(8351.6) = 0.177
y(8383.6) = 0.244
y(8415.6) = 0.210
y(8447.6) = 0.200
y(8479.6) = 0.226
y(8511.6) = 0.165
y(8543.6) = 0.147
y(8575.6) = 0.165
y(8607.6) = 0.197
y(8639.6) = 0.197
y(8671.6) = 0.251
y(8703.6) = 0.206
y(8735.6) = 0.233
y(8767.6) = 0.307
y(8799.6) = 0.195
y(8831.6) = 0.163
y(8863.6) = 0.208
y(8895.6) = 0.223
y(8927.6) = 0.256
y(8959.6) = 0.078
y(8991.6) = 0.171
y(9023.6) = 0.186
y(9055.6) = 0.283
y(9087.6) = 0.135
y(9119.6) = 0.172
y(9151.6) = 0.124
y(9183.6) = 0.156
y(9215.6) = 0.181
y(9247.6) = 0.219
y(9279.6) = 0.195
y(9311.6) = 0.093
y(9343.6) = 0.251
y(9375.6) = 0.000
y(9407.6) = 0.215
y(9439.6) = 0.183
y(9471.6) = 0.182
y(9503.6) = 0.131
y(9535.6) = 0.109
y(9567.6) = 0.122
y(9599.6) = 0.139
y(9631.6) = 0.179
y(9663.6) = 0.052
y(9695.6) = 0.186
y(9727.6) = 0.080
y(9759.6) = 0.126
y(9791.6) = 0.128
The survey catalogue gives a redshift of 1.08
